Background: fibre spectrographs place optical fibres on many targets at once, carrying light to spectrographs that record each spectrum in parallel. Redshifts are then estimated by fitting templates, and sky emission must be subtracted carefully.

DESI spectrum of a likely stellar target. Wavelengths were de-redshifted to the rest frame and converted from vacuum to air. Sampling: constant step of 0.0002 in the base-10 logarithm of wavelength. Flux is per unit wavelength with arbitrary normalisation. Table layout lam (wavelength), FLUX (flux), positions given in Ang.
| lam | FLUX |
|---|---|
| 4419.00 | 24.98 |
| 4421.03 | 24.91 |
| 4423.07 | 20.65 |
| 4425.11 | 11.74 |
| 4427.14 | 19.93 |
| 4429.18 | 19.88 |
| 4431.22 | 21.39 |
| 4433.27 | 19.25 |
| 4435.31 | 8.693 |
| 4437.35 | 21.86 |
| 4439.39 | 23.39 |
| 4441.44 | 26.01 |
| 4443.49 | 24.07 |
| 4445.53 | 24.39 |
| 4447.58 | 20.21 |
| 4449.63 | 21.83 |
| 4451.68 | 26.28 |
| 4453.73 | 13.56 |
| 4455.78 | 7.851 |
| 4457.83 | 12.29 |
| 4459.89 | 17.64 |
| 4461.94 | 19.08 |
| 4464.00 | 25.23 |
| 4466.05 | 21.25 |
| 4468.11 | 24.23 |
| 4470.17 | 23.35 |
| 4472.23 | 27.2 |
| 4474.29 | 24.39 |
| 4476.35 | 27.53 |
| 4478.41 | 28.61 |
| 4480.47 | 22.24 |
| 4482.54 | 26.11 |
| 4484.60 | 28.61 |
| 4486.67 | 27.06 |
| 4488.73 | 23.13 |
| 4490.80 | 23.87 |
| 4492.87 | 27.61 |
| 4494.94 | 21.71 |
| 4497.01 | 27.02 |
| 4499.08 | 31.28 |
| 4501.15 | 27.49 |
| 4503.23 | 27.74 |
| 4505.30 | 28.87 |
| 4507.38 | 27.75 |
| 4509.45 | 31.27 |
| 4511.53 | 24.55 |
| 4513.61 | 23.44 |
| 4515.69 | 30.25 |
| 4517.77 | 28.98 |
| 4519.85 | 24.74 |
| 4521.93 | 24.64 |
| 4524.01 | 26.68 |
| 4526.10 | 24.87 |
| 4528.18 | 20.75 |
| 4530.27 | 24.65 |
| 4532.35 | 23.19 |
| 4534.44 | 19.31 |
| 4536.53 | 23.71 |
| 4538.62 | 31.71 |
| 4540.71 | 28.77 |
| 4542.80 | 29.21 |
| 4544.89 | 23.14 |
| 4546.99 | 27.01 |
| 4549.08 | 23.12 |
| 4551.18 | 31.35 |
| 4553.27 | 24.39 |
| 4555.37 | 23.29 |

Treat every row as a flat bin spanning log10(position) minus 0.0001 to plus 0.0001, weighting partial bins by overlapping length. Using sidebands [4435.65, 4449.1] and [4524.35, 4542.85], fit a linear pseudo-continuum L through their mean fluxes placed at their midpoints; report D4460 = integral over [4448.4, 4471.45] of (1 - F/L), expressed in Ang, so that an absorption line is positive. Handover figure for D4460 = 3.6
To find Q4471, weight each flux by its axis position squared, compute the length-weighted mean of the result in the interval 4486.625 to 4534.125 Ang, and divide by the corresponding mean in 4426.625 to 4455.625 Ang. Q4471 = 1.32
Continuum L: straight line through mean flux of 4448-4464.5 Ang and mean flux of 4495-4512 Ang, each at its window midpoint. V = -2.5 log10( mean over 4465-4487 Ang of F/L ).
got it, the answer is -0.16 mag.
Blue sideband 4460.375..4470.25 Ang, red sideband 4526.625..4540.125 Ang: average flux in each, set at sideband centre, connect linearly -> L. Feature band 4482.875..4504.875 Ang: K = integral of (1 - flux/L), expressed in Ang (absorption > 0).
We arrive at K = -3.4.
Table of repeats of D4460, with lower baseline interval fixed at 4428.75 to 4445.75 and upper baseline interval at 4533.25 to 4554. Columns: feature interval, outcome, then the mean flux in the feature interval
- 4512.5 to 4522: -0.65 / 26.6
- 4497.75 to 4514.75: -2.45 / 27.8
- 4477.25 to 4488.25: -1.53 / 26.4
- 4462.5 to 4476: -1.07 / 24.3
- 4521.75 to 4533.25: 0.57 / 24.1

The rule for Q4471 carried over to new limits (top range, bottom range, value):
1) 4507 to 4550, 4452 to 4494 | 1.17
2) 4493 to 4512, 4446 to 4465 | 1.53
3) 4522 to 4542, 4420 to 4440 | 1.36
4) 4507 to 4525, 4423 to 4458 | 1.45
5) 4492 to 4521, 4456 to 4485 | 1.21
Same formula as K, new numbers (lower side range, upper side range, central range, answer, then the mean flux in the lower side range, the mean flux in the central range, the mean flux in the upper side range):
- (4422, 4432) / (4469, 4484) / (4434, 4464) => 3.3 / 18.7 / 19.3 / 25.7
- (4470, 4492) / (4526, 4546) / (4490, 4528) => -2.0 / 25.8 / 26.7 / 24.9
